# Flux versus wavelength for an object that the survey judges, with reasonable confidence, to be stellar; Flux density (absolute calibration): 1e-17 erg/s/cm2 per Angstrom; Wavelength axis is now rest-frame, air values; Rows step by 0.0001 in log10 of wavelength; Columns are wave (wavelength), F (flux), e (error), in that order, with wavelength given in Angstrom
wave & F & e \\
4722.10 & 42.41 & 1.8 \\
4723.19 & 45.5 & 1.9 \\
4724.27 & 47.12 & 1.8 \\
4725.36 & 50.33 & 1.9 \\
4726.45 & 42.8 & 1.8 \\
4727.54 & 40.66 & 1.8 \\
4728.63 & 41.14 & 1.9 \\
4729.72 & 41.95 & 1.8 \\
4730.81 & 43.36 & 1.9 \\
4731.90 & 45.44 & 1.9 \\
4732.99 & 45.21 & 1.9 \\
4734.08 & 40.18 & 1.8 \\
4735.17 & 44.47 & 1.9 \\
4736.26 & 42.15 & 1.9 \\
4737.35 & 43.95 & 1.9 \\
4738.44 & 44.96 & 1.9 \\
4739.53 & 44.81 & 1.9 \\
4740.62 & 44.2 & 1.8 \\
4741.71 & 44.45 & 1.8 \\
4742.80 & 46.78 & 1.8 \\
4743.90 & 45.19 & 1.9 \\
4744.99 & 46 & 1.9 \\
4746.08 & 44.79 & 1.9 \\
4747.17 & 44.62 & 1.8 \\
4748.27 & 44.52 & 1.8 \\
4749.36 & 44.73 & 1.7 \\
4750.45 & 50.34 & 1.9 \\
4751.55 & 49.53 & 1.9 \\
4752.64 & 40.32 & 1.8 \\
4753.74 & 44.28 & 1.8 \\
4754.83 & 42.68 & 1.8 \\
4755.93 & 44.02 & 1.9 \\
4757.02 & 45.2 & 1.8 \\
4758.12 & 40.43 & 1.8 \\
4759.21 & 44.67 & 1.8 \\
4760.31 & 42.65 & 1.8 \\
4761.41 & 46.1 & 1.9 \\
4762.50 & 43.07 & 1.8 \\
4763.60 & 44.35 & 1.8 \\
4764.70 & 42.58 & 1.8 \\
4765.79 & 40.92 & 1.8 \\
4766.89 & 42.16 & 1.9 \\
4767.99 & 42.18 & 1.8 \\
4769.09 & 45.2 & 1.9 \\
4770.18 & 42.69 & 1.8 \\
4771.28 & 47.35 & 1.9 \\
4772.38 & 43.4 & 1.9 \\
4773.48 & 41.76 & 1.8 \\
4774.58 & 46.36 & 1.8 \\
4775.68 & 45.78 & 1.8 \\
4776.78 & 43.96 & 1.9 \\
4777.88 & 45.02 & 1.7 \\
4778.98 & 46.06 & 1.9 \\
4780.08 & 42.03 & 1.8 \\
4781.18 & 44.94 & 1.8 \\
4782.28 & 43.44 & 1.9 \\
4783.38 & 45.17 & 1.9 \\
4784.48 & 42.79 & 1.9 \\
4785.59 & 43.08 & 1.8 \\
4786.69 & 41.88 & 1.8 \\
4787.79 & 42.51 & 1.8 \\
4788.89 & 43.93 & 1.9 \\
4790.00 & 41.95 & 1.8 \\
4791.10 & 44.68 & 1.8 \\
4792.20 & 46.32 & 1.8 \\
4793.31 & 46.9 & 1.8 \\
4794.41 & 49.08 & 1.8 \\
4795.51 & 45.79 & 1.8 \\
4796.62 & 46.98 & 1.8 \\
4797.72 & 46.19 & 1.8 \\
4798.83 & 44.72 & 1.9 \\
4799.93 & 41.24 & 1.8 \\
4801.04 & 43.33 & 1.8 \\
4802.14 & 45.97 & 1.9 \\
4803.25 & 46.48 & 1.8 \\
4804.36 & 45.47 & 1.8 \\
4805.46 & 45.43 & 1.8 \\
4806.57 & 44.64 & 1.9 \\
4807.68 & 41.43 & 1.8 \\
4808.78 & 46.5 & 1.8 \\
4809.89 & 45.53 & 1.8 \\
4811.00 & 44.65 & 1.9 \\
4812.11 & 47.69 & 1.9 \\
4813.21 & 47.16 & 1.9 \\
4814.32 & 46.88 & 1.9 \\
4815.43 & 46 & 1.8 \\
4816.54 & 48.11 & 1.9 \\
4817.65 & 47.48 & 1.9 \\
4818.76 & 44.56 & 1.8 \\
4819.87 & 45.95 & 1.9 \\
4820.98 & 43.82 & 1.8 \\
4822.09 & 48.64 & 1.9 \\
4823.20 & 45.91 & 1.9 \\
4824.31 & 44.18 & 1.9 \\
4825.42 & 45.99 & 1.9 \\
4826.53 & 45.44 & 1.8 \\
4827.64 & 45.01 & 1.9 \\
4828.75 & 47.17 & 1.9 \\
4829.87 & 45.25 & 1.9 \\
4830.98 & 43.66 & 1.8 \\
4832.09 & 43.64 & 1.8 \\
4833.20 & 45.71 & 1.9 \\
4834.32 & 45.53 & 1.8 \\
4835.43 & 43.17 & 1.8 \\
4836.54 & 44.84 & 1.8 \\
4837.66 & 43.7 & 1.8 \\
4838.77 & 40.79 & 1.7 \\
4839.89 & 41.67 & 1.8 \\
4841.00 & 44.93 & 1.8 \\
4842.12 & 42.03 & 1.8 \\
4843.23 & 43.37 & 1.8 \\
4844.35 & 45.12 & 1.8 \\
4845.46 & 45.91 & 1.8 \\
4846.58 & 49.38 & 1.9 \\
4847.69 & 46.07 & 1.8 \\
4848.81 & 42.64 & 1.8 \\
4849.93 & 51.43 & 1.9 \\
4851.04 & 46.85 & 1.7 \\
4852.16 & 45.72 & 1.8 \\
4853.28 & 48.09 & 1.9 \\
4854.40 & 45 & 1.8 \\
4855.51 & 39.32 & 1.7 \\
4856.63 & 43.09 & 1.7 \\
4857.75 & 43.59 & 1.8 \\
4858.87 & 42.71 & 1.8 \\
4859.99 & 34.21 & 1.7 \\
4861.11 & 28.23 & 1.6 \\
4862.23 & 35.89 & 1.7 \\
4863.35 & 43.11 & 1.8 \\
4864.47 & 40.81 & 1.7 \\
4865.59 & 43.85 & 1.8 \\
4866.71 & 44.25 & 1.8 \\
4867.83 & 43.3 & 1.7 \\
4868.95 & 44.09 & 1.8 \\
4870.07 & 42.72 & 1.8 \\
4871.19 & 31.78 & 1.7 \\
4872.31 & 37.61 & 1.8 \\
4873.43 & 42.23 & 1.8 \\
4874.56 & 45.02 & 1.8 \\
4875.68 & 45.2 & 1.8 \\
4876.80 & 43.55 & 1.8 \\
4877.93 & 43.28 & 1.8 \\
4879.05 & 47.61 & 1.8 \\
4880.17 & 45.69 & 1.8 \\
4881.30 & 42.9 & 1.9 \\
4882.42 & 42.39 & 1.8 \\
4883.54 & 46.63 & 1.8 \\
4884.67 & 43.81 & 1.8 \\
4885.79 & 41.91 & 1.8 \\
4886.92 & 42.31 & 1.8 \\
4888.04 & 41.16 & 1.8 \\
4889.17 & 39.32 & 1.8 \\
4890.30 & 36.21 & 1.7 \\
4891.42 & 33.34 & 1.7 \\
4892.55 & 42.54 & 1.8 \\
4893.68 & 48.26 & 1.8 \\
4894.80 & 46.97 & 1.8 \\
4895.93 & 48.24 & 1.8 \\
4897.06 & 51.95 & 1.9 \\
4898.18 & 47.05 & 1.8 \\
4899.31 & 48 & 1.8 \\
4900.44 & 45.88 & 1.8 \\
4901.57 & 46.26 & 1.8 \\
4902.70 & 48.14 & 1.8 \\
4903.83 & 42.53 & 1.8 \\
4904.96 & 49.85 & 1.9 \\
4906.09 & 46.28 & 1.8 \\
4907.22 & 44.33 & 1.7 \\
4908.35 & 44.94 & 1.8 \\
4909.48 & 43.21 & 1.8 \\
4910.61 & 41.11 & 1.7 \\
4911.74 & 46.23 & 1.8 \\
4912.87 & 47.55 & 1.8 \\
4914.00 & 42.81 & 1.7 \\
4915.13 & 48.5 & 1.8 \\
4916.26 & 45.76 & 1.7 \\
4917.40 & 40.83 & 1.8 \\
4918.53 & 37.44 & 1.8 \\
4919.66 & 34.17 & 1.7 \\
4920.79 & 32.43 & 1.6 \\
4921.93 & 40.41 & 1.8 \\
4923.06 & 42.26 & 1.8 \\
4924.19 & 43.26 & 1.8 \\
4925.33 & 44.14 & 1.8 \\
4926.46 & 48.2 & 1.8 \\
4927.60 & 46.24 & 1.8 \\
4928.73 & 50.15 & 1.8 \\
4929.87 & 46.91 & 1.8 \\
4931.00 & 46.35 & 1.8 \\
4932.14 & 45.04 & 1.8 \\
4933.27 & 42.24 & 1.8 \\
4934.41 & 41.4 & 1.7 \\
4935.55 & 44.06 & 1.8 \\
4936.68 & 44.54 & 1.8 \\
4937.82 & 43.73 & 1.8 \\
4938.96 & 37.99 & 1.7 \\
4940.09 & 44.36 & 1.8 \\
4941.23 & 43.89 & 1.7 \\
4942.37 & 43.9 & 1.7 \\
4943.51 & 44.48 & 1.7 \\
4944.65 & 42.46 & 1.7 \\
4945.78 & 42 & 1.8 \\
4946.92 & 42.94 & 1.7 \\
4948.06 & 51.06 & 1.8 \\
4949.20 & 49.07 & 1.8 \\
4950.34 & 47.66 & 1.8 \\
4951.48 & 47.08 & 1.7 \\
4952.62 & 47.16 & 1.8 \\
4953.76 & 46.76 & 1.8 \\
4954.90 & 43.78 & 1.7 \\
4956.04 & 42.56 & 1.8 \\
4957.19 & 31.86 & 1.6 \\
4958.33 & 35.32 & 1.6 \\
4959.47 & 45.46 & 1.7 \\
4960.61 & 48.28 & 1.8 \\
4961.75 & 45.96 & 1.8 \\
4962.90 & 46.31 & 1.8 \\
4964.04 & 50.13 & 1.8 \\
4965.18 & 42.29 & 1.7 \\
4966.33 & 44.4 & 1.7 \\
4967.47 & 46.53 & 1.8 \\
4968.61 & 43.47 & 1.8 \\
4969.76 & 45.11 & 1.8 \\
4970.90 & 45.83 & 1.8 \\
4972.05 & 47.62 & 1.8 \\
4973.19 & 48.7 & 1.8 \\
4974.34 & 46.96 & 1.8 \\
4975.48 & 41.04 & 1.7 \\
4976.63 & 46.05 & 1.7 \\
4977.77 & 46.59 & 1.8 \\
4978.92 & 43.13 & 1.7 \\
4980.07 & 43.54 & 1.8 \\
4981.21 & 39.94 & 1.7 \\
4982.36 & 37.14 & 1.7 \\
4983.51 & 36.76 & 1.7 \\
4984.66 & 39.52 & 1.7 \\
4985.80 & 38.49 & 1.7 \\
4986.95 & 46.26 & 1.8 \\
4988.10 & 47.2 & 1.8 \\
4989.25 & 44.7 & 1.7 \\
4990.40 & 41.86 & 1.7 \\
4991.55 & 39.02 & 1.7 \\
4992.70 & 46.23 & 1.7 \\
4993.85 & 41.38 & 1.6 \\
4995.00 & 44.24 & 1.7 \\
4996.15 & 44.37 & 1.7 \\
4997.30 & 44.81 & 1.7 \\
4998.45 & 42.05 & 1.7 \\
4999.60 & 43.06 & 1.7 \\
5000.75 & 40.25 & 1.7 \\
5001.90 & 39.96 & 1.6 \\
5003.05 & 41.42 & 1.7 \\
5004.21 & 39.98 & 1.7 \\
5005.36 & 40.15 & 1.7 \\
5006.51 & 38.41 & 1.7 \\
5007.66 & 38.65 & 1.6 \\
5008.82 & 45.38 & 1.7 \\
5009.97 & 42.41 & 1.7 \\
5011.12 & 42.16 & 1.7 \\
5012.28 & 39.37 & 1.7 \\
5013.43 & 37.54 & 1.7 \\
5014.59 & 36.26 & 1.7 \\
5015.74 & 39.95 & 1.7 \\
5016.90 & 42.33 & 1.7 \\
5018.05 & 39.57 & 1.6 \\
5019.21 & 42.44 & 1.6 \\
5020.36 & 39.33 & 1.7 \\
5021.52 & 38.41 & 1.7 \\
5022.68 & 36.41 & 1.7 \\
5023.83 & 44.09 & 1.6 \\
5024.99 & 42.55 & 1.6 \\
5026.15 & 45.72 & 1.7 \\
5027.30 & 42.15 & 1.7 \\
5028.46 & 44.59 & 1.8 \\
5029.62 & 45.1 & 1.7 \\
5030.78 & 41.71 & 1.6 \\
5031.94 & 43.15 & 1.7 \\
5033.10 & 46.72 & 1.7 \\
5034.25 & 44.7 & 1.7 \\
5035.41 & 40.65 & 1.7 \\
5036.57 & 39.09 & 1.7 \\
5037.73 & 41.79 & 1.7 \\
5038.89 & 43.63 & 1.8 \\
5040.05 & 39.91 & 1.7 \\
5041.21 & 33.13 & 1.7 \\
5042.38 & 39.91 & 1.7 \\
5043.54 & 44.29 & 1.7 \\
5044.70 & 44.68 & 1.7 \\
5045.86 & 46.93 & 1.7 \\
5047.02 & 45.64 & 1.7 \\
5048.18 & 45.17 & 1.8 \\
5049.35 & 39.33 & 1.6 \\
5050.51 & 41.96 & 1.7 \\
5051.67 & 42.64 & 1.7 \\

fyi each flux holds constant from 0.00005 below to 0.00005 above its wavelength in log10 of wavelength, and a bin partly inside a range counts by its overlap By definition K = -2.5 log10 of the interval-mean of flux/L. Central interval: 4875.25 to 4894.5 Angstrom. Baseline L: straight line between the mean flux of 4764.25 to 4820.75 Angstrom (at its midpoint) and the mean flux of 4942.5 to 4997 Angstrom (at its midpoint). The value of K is 0.04 mag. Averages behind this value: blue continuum 44.8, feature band 42.8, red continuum 44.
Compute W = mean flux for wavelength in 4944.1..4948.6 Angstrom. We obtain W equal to 44.7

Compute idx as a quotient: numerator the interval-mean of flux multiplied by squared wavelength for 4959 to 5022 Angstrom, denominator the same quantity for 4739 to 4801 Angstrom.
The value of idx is 1.05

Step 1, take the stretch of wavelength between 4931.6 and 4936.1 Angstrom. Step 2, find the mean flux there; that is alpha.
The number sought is 43.2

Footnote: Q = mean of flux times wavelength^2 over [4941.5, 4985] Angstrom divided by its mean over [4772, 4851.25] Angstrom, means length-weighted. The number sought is 1.04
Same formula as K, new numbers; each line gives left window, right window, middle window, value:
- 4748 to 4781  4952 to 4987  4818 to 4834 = -0.03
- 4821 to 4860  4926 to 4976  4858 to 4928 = 0.05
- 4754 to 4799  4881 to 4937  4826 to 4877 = 0.02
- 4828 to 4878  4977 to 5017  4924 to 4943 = -0.06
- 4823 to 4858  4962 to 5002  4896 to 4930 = -0.01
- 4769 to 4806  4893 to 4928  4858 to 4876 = 0.11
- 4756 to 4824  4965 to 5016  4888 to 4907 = -0.03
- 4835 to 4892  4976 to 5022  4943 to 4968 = -0.07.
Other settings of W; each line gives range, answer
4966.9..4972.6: 45.7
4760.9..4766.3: 43.5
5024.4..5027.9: 43.5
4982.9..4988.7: 41.6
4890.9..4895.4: 42.9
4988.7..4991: 43.2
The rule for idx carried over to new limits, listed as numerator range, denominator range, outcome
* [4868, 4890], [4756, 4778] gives 1.02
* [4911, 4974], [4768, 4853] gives 1.04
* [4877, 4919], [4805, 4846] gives 1.01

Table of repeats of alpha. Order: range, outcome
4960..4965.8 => 46.5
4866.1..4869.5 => 43.9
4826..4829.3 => 45.9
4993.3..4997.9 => 43.7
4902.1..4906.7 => 46.6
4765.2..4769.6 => 42.6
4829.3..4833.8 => 44.5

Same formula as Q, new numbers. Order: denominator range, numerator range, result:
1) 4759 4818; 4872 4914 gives 1.04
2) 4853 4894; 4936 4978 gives 1.11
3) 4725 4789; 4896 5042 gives 1.07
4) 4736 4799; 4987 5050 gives 1.05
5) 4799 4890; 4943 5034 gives 1.04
